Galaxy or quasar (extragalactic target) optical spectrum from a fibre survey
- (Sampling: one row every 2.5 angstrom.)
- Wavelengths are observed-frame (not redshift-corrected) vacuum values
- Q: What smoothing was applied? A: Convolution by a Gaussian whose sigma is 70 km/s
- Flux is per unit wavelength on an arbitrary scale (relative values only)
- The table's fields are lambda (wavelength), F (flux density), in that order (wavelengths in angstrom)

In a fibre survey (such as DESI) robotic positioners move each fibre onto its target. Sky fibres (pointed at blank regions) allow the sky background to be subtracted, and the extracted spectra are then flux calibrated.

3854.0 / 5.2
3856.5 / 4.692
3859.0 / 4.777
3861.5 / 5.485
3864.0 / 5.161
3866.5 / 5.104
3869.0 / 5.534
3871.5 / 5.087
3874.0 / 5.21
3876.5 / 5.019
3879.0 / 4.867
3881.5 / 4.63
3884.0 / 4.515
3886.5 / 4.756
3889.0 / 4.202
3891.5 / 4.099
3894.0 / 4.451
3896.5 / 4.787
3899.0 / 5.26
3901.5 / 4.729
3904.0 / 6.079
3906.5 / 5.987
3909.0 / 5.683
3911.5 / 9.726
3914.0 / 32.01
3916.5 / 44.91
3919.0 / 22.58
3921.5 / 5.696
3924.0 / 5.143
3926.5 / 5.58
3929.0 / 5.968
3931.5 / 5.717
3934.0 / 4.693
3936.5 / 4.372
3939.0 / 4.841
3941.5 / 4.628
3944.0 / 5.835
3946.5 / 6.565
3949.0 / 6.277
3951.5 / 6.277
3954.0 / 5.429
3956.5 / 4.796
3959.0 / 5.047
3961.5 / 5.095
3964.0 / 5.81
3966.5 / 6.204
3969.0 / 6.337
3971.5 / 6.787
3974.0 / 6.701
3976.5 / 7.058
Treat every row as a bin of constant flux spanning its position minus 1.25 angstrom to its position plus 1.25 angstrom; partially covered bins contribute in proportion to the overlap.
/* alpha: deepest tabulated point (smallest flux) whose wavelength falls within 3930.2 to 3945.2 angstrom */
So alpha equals 4.372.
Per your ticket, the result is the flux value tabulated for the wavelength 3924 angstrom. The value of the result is 5.143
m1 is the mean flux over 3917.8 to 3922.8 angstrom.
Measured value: 14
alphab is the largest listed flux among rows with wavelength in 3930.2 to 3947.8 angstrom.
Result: 6.565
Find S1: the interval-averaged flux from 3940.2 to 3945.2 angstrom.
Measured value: 5.22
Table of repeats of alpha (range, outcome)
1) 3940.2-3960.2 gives 4.628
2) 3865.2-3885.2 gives 4.515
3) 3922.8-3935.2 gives 4.693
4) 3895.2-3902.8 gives 4.729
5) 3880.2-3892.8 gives 4.099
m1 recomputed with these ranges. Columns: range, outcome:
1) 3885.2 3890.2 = 4.48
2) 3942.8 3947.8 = 6.2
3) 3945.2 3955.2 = 6.14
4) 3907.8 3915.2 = 15.8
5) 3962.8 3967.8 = 6.01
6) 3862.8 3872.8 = 5.22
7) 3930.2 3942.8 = 4.86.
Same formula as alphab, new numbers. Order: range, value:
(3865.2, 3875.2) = 5.534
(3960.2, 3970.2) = 6.337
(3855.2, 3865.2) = 5.485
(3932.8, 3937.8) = 4.693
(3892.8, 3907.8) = 6.079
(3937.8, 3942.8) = 4.841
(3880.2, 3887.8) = 4.756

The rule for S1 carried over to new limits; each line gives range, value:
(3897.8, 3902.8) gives 5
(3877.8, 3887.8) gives 4.69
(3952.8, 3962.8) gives 5.09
